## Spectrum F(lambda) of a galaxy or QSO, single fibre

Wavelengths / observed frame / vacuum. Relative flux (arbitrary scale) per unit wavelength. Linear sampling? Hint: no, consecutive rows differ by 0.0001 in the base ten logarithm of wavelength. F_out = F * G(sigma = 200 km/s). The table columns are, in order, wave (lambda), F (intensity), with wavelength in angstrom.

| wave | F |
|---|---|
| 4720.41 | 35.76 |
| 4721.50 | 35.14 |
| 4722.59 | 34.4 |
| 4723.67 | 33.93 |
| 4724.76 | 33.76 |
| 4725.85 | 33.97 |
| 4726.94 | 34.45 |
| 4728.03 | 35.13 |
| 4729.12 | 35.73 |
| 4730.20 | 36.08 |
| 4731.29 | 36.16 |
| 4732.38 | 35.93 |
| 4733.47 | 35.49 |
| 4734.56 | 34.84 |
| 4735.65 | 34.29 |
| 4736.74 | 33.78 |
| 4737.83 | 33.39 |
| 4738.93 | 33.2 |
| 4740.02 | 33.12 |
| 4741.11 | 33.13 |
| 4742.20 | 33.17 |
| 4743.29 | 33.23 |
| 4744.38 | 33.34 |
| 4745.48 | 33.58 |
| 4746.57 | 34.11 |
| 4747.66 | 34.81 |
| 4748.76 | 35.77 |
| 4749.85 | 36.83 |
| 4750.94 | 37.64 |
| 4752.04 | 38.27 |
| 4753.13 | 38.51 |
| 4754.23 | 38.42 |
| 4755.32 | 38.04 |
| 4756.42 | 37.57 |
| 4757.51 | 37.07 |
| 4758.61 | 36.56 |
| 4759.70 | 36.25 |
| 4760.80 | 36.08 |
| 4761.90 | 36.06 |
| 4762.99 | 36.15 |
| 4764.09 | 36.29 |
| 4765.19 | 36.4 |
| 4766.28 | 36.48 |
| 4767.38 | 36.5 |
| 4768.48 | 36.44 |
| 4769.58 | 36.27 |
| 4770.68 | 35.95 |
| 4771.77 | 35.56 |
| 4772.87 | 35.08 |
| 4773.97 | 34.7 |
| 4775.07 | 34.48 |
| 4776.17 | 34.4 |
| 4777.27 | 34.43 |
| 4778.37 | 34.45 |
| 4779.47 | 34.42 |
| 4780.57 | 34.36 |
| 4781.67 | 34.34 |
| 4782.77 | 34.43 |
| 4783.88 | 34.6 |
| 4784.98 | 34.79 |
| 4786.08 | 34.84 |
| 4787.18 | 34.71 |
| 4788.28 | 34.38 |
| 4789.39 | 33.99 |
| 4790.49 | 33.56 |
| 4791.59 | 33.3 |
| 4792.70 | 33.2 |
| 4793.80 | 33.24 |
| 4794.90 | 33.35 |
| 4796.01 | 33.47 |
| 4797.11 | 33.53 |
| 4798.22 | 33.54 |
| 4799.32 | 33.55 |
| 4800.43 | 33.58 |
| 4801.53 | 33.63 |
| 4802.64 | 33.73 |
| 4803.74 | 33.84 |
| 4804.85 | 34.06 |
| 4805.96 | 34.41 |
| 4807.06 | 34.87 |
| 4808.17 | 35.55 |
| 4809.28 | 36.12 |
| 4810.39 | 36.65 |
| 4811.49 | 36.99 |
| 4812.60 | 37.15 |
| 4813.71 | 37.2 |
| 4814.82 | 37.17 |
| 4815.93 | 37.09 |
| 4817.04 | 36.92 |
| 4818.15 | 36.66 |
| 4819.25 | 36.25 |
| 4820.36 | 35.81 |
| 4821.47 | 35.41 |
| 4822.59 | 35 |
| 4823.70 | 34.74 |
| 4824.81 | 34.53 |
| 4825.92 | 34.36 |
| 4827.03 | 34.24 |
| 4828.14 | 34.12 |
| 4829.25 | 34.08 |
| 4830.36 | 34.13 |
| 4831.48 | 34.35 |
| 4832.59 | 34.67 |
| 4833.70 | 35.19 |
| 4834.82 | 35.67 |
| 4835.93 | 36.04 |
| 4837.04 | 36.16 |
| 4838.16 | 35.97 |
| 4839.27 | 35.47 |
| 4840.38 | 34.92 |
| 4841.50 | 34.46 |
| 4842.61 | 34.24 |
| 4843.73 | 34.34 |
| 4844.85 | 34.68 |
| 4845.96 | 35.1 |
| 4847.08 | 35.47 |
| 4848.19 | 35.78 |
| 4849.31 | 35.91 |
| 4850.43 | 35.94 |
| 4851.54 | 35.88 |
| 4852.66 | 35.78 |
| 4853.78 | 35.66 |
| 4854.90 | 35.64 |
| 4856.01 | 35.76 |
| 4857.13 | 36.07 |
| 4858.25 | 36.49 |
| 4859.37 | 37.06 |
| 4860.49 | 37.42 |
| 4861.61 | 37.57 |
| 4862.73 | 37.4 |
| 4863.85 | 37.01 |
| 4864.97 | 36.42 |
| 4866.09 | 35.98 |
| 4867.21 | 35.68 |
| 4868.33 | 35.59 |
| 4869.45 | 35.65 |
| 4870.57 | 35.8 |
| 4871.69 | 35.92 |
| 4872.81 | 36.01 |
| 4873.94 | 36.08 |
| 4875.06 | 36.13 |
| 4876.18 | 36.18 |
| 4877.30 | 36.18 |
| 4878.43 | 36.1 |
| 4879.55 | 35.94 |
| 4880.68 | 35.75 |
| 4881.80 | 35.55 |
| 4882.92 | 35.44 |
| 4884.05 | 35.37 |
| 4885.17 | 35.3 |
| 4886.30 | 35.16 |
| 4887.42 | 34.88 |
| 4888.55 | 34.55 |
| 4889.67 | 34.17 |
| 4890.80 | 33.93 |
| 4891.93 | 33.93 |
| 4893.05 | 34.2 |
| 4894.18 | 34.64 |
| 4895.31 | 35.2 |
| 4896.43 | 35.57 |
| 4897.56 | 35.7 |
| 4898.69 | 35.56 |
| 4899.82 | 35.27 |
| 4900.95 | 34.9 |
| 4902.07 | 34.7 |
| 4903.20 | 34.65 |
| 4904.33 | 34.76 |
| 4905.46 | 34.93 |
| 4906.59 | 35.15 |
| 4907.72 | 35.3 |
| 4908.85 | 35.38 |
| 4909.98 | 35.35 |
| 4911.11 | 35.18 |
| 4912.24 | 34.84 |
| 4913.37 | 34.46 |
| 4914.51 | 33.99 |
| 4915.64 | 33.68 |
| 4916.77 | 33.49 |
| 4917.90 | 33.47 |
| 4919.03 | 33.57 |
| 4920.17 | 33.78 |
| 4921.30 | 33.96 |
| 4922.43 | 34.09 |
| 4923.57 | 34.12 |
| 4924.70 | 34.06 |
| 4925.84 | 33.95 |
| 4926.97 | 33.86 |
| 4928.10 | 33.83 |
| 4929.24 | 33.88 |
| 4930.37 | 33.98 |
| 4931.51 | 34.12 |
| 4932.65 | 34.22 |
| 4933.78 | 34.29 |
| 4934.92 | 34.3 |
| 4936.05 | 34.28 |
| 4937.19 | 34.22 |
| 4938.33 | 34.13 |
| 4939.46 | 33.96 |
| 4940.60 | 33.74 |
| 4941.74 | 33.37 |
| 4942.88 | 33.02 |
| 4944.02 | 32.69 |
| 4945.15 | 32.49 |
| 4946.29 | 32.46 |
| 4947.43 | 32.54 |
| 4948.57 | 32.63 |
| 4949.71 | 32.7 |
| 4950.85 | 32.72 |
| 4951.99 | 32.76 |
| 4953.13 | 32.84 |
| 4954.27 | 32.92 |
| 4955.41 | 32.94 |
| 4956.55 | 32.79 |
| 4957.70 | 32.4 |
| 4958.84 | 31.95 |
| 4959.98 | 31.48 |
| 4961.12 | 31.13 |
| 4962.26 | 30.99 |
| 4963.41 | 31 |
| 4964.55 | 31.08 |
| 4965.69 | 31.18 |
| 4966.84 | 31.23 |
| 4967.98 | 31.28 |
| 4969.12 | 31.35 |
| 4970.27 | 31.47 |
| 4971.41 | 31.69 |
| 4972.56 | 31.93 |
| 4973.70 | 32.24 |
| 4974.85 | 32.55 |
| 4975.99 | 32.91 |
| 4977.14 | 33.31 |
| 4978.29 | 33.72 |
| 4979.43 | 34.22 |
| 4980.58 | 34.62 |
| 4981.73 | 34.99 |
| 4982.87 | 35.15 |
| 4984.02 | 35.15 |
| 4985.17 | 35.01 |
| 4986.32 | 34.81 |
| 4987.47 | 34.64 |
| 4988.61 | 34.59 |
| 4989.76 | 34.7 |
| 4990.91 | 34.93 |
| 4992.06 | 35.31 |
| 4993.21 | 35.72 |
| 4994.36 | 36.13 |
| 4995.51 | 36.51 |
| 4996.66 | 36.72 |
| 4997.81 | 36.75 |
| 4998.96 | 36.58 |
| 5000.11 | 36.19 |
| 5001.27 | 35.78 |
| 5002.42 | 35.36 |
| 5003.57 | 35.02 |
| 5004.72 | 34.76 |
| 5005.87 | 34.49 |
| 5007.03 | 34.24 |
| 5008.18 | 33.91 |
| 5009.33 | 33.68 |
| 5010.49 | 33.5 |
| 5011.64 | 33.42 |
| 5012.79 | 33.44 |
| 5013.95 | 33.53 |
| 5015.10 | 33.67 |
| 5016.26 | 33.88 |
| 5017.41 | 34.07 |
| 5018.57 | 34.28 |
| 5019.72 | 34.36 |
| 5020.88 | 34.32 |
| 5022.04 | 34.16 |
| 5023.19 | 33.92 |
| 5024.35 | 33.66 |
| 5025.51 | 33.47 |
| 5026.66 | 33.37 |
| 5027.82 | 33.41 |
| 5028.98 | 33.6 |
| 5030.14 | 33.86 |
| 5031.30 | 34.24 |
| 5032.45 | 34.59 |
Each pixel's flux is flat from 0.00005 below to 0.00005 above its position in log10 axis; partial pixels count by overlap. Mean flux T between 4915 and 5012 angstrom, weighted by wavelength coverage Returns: 33.7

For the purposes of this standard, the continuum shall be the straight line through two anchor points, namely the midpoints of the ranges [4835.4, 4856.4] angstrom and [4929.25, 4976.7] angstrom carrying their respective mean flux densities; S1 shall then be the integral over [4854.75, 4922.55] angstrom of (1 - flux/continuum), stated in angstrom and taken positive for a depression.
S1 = -1.9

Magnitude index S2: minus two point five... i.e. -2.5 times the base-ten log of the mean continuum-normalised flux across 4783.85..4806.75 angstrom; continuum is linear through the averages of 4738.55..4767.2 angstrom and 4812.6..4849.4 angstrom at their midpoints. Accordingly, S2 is 0.053 mag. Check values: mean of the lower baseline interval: 35.8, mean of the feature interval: 33.9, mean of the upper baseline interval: 35.4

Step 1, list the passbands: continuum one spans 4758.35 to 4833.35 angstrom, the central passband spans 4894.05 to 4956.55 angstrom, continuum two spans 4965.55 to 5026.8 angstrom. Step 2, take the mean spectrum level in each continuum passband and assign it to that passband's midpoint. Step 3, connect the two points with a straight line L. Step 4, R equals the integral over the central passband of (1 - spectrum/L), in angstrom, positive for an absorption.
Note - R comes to 0.8 angstrom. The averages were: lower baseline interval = 35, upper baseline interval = 34.1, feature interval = 34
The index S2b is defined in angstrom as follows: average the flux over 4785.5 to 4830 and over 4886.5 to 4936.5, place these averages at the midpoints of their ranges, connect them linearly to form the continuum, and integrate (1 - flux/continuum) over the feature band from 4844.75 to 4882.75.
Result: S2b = -1.6 angstrom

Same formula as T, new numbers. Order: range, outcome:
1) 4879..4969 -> 33.8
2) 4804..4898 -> 35.6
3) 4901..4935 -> 34.3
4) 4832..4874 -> 35.8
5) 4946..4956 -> 32.7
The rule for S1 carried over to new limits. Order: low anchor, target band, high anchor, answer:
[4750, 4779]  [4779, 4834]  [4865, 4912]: 1.85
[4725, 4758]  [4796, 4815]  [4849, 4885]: 0.40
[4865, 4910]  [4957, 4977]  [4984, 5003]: 2.16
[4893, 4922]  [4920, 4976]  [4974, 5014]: 2.99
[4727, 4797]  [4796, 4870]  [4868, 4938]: -1.02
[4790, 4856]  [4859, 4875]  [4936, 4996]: -0.89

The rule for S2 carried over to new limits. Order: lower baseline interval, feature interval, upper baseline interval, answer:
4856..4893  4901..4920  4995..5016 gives 0.03 mag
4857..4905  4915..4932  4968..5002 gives 0.04 mag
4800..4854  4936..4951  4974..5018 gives 0.05 mag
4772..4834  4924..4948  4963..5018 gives 0.02 mag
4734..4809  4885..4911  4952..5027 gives -0.02 mag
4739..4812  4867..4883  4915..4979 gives -0.06 mag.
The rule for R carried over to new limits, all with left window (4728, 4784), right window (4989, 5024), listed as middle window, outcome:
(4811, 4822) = -0.4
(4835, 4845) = 0.0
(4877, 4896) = 0.0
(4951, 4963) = 0.9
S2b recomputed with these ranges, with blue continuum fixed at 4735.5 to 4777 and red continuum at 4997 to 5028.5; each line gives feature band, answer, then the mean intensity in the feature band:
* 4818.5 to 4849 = 0.1 angstrom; 35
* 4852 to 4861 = -0.3 angstrom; 36.2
